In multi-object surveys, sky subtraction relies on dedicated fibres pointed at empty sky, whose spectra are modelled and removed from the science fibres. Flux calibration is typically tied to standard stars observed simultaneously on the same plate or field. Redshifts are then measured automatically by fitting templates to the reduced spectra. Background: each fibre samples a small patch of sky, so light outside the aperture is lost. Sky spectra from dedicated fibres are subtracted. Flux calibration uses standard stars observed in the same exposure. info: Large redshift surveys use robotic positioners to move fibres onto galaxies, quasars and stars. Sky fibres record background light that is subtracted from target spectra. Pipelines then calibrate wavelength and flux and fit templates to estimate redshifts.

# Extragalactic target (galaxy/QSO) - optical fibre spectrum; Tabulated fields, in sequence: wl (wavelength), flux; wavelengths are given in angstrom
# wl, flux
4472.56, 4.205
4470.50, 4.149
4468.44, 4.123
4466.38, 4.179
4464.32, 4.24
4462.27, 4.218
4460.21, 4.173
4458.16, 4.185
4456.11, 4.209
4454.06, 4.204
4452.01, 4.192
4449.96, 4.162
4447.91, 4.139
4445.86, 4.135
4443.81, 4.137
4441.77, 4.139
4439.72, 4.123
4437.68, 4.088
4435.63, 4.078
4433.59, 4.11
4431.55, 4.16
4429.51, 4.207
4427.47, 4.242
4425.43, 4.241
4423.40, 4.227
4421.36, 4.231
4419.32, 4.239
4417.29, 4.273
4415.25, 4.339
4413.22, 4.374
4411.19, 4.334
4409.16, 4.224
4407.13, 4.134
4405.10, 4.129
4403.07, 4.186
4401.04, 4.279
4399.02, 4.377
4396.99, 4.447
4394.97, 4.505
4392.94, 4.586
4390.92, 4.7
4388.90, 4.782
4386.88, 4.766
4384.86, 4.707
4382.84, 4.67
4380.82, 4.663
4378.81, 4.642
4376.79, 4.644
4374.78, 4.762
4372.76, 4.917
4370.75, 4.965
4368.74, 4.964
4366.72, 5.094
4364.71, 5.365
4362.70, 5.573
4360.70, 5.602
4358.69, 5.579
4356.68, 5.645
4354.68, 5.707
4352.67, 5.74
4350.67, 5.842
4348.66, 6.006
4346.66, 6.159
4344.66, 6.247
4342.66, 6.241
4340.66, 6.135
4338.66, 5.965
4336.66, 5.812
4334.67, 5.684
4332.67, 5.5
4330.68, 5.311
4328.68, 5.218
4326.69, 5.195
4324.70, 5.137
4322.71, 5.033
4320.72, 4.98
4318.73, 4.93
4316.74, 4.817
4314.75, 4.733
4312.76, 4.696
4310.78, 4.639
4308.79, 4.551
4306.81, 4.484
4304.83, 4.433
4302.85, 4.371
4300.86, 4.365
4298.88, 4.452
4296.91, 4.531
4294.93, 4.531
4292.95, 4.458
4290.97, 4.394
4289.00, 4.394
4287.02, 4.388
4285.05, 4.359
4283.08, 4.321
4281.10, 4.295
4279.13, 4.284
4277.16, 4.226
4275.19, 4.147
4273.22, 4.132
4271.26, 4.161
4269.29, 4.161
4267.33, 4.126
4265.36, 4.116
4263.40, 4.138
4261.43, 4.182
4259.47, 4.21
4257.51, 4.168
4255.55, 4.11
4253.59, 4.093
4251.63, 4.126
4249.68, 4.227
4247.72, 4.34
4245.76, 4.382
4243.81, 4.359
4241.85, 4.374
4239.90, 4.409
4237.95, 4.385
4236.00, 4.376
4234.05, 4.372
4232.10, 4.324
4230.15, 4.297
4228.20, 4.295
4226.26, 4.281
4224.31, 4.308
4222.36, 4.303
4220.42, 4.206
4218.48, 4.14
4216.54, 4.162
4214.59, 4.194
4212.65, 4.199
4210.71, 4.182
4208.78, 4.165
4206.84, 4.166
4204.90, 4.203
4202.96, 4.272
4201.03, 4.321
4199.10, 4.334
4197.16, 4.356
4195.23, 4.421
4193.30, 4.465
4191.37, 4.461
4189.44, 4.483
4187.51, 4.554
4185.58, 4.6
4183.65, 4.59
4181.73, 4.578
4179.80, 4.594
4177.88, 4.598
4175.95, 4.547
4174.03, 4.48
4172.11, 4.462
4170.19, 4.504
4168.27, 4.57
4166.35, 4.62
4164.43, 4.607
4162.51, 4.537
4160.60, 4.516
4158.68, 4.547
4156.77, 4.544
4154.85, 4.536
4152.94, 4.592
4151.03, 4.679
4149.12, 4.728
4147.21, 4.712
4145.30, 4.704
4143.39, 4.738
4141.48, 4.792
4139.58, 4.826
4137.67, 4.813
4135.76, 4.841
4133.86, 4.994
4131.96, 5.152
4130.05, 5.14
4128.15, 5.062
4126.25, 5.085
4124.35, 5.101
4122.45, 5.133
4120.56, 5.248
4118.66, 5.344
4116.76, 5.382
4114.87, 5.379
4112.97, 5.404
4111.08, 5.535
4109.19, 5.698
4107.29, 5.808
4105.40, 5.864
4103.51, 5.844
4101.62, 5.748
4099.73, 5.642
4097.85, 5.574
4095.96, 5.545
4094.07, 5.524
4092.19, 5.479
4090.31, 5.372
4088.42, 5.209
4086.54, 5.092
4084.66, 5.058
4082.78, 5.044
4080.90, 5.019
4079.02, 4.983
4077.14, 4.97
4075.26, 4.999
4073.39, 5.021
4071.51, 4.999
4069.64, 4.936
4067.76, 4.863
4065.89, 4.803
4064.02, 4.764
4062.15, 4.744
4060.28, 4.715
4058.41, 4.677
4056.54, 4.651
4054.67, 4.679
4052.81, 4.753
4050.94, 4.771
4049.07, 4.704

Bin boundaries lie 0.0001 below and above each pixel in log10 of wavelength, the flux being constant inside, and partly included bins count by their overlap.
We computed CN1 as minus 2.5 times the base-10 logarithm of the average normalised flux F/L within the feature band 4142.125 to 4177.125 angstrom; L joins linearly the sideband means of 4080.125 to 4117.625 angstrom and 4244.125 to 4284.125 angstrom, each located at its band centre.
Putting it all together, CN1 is 0.09 mag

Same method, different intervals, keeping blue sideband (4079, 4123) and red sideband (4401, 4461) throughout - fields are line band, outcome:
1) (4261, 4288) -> 0.14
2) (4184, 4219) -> 0.17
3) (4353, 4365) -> -0.25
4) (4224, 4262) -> 0.15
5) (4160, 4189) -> 0.13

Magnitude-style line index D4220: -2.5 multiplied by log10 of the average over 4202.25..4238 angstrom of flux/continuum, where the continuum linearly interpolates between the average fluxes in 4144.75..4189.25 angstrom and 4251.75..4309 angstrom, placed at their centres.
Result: 0.05 mag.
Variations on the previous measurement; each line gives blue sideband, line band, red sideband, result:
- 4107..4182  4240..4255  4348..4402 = 0.156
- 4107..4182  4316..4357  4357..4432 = -0.196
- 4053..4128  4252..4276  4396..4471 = 0.136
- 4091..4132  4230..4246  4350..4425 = 0.174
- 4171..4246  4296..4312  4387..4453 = -0.040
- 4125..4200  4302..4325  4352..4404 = 0.025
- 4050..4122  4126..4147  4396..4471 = 0.030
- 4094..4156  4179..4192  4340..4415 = 0.131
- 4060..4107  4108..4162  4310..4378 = 0.058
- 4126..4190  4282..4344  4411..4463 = -0.118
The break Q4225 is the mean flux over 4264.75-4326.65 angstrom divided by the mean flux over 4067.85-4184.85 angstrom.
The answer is 0.9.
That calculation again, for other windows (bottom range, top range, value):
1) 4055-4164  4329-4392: 1.06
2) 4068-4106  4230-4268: 0.81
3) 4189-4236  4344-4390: 1.23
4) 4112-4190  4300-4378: 1.10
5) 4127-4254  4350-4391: 1.14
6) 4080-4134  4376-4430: 0.82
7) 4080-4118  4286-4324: 0.84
